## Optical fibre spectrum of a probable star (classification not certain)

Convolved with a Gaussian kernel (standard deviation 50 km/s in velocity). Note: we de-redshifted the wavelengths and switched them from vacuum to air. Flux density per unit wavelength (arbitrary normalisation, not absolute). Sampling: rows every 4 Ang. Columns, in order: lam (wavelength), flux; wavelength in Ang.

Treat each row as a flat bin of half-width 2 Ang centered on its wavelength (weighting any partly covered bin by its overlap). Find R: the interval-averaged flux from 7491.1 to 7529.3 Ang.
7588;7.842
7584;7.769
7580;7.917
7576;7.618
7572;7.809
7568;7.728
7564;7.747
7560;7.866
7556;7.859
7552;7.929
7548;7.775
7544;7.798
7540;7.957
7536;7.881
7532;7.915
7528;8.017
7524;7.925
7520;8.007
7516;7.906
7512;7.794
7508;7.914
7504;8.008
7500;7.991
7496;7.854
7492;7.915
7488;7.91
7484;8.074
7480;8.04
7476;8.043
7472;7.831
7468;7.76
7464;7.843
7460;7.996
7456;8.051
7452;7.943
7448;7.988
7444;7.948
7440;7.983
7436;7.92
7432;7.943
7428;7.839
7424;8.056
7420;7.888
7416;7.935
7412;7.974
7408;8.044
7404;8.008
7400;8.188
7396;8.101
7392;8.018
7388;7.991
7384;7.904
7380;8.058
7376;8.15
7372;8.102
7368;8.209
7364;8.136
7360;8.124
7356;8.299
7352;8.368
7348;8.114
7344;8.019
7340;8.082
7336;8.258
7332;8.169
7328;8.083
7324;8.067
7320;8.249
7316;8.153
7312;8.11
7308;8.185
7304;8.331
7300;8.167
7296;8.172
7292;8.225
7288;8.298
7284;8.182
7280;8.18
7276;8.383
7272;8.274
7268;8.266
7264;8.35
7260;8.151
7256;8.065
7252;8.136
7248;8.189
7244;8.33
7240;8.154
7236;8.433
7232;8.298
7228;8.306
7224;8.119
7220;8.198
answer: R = 7.93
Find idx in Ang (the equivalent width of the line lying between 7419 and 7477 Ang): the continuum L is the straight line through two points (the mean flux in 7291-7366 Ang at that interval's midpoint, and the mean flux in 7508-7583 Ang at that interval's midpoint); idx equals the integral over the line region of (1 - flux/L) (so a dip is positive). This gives 0.5 Ang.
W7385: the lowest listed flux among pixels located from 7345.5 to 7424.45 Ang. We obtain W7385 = 7.888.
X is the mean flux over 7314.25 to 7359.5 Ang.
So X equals 8.17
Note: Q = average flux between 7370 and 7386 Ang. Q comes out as 8.05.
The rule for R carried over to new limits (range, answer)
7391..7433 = 8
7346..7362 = 8.23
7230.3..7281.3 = 8.25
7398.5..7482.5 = 7.96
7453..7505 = 7.95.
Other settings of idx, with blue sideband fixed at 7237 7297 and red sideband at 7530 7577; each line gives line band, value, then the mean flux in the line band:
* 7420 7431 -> 0.10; 7.94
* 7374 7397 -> 0.08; 8.03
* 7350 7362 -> -0.24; 8.26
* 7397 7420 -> 0.03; 8.02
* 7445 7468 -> 0.05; 7.95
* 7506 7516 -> 0.03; 7.86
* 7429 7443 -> 0.09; 7.94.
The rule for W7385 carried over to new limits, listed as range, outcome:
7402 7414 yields 7.974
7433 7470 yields 7.76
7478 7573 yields 7.728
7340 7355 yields 8.019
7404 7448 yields 7.839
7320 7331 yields 8.067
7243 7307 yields 8.065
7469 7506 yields 7.831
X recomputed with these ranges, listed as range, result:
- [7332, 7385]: 8.15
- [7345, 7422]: 8.08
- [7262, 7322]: 8.23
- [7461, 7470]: 7.82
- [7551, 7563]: 7.87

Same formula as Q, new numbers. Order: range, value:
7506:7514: 7.85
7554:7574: 7.8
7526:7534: 7.97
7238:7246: 8.24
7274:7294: 8.25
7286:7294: 8.26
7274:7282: 8.28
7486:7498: 7.89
